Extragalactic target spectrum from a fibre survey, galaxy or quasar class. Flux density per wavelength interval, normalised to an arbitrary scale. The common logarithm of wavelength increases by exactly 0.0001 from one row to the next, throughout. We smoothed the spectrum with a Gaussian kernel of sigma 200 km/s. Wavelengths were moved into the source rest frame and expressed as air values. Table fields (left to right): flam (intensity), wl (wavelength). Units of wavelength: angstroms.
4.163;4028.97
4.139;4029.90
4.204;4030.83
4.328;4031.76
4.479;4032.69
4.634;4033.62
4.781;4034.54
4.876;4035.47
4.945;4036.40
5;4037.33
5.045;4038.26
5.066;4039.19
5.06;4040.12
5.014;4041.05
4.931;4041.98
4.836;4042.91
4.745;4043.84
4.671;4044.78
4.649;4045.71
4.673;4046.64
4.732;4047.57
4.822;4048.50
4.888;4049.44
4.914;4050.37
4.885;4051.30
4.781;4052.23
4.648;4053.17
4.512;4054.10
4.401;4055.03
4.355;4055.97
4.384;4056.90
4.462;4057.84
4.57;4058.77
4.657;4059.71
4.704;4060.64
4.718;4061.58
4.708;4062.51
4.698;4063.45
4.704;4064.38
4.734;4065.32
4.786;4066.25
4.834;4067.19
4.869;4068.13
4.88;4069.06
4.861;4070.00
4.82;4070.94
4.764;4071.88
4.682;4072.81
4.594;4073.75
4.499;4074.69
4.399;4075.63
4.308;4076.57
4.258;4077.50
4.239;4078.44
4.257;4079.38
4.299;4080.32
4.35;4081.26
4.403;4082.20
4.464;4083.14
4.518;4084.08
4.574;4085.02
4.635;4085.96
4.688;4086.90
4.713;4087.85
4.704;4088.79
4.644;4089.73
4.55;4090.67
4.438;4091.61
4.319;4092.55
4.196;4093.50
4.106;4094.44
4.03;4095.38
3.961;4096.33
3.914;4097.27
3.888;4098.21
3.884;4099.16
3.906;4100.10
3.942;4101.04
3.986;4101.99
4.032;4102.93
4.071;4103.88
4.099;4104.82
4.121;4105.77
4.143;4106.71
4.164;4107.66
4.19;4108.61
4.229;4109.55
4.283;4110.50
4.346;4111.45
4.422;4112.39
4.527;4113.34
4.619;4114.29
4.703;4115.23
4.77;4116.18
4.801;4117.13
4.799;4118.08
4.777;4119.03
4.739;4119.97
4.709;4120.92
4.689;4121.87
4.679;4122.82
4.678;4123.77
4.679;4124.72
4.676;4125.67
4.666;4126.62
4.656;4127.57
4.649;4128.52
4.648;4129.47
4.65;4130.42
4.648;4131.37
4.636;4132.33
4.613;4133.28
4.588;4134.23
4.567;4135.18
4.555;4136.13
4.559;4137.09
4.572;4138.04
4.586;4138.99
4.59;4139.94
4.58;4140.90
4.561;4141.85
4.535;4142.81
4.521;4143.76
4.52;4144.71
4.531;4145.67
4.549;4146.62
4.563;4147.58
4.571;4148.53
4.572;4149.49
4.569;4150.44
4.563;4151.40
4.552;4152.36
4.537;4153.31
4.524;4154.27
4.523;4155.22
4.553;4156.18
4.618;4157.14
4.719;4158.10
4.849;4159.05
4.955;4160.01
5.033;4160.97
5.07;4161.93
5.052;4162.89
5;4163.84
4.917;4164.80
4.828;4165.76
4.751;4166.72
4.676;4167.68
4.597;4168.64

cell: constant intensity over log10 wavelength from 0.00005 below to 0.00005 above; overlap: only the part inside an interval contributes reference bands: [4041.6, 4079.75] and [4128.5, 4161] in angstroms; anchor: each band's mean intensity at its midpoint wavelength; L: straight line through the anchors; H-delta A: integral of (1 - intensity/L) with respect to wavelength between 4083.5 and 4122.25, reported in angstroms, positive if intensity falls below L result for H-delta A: 2.2 angstroms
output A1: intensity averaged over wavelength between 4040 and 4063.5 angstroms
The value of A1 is 4.7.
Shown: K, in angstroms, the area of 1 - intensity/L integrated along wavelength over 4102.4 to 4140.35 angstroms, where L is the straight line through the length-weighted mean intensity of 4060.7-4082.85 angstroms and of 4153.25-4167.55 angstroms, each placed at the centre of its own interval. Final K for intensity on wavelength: 1.5 angstroms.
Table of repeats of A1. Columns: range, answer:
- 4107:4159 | 4.58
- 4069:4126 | 4.42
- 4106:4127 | 4.55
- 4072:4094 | 4.47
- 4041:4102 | 4.53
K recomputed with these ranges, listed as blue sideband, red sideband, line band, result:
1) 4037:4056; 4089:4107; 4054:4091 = -1.0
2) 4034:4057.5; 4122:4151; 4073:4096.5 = 1.4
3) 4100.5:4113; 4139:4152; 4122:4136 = -0.8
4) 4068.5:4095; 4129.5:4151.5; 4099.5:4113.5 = 1.2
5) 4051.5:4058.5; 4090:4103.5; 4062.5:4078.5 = -1.1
